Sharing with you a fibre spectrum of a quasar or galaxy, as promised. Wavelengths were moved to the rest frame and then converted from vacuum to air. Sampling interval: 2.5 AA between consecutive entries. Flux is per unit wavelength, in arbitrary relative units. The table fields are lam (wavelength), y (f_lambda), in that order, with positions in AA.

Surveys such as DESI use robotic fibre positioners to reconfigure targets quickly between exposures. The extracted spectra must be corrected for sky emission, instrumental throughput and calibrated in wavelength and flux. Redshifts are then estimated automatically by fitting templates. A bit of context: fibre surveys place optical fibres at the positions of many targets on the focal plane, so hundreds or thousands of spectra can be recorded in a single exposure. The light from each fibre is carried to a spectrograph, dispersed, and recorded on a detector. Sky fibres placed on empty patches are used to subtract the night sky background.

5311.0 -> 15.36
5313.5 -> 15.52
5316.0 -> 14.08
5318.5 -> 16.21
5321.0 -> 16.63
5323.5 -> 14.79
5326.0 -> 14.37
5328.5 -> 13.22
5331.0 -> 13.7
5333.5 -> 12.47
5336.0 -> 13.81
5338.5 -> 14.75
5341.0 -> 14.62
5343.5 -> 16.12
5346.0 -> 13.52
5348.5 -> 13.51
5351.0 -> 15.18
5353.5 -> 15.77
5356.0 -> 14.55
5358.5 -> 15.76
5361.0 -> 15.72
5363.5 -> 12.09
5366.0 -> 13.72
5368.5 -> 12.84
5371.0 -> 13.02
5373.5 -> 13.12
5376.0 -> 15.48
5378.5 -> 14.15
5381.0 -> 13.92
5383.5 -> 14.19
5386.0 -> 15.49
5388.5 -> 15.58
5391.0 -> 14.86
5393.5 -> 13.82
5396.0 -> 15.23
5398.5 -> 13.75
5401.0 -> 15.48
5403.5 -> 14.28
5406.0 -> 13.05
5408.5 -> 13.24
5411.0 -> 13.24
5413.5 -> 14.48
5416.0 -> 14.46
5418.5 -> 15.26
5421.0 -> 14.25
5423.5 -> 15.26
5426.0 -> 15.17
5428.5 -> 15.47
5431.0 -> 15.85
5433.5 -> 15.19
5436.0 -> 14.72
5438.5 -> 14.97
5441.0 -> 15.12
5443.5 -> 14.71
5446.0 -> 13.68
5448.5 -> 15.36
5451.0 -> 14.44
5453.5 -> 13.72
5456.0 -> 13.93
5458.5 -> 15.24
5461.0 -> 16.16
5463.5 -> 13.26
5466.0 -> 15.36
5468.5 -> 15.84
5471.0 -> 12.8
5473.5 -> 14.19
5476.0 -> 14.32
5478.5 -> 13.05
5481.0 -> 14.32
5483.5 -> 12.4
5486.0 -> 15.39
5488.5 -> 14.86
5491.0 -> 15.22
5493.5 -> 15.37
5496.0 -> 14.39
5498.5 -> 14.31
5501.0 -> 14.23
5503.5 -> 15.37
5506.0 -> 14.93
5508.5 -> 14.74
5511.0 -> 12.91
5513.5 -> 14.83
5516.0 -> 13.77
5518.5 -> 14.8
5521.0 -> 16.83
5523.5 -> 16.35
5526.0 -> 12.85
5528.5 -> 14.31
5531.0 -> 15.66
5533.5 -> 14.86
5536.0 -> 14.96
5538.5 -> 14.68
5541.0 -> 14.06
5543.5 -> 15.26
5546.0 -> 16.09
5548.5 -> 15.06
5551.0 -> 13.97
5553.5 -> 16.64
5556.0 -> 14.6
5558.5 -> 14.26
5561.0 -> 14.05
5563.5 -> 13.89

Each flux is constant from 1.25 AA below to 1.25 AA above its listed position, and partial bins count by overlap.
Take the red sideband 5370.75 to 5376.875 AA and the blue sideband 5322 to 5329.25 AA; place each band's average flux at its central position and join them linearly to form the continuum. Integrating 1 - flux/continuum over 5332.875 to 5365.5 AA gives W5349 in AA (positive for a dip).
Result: -0.9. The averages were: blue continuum 14.3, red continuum 13.9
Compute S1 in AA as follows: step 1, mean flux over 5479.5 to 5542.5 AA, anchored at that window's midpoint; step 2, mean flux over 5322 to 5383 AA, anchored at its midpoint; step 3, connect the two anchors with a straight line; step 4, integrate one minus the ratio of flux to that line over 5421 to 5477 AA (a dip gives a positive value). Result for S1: -1.1 AA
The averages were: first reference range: 14.2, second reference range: 14.7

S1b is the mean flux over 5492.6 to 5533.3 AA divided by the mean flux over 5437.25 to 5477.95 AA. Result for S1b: 1.01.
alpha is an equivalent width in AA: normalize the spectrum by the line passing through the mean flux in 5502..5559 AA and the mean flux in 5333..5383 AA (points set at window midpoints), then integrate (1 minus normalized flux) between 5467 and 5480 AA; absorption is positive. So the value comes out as 0.5 AA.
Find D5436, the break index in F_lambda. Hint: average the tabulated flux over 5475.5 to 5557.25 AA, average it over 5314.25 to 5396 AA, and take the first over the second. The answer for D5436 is 1.02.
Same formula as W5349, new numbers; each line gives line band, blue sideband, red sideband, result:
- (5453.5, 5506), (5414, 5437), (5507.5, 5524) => 1.5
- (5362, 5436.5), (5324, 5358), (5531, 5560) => 0.8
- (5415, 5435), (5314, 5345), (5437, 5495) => -0.8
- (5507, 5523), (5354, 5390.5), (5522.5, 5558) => 0.1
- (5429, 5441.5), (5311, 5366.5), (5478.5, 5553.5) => -0.5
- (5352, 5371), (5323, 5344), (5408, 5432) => 0.0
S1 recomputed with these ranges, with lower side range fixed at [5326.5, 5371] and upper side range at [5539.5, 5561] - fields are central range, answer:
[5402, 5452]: -0.5 AA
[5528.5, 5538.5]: -0.1 AA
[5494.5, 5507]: 0.1 AA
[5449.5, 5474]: 0.1 AA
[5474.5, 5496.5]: 0.5 AA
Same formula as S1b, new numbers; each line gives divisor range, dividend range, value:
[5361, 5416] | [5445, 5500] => 1.02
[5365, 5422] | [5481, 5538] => 1.03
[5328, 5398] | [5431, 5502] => 1.02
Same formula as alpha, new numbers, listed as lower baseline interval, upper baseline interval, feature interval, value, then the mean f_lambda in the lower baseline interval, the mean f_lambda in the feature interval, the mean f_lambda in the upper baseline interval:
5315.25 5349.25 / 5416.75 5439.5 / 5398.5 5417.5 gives 1.2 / 14.4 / 14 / 15.1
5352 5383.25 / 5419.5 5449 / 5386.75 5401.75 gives -0.3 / 14.2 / 14.8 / 15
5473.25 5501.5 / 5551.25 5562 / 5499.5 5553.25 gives -0.8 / 14.3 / 14.8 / 14.8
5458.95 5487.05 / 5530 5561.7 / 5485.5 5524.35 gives -0.8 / 14.3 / 14.9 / 14.9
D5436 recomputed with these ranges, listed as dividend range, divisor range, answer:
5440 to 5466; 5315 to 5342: 1.01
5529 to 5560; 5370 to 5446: 1.03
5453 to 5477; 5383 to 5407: 0.99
